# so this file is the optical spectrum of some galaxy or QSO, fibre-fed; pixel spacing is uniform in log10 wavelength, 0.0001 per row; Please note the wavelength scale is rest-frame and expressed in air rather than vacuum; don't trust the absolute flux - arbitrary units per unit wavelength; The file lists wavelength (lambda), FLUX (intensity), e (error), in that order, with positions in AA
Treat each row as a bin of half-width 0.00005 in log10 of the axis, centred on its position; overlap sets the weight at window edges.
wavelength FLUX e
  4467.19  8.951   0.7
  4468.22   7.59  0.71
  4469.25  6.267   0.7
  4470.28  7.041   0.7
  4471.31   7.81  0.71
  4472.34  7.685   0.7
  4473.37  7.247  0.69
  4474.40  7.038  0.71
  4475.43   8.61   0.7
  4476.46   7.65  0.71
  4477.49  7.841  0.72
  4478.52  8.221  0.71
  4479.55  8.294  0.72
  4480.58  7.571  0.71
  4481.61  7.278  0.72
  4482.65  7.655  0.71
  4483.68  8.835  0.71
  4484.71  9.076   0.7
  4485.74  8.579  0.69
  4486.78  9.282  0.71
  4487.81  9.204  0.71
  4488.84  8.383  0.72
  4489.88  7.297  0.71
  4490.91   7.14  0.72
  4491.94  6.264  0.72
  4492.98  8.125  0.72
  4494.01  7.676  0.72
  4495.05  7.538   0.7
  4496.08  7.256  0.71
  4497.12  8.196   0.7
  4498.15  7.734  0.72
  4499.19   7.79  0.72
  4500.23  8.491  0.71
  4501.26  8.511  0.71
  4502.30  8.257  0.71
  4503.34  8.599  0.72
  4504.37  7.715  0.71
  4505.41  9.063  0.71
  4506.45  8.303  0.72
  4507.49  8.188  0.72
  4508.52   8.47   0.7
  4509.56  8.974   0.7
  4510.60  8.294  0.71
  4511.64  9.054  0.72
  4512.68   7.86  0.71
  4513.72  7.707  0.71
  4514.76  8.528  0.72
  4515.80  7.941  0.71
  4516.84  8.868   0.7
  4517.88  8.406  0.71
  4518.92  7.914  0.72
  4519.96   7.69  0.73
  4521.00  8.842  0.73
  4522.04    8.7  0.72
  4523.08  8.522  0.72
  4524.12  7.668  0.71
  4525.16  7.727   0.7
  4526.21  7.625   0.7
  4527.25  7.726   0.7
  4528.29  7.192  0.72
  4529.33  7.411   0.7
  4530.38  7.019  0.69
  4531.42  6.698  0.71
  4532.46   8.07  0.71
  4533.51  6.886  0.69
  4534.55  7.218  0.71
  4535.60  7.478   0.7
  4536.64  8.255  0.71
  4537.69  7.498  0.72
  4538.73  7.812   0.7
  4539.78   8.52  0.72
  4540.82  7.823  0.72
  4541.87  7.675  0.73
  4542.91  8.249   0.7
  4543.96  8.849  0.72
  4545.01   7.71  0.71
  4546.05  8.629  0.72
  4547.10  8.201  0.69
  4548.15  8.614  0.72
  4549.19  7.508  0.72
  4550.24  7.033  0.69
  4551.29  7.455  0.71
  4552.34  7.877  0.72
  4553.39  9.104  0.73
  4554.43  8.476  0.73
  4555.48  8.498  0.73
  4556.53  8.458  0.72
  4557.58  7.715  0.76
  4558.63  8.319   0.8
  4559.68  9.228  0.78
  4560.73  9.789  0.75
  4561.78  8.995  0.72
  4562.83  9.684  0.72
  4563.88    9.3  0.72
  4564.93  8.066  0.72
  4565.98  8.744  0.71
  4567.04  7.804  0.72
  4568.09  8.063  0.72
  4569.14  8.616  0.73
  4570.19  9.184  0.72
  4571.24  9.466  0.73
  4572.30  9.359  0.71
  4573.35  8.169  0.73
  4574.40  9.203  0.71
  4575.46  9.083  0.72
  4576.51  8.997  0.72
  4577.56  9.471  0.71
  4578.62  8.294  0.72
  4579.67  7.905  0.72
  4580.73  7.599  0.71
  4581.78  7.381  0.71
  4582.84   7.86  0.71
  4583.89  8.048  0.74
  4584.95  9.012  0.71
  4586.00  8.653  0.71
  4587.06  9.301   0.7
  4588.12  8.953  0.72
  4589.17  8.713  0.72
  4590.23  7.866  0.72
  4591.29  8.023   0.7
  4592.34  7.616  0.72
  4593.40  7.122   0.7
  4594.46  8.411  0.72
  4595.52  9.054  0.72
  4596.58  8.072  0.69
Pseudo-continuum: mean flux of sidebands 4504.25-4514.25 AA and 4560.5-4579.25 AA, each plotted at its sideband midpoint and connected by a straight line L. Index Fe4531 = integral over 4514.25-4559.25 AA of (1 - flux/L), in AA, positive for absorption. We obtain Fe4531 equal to 3.37 AA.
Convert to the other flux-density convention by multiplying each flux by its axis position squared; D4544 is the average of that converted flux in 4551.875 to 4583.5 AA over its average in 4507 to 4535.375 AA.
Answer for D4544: 1.1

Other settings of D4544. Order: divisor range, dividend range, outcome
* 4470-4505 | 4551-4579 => 1.14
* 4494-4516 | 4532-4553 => 0.98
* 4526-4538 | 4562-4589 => 1.19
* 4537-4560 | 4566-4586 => 1.06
